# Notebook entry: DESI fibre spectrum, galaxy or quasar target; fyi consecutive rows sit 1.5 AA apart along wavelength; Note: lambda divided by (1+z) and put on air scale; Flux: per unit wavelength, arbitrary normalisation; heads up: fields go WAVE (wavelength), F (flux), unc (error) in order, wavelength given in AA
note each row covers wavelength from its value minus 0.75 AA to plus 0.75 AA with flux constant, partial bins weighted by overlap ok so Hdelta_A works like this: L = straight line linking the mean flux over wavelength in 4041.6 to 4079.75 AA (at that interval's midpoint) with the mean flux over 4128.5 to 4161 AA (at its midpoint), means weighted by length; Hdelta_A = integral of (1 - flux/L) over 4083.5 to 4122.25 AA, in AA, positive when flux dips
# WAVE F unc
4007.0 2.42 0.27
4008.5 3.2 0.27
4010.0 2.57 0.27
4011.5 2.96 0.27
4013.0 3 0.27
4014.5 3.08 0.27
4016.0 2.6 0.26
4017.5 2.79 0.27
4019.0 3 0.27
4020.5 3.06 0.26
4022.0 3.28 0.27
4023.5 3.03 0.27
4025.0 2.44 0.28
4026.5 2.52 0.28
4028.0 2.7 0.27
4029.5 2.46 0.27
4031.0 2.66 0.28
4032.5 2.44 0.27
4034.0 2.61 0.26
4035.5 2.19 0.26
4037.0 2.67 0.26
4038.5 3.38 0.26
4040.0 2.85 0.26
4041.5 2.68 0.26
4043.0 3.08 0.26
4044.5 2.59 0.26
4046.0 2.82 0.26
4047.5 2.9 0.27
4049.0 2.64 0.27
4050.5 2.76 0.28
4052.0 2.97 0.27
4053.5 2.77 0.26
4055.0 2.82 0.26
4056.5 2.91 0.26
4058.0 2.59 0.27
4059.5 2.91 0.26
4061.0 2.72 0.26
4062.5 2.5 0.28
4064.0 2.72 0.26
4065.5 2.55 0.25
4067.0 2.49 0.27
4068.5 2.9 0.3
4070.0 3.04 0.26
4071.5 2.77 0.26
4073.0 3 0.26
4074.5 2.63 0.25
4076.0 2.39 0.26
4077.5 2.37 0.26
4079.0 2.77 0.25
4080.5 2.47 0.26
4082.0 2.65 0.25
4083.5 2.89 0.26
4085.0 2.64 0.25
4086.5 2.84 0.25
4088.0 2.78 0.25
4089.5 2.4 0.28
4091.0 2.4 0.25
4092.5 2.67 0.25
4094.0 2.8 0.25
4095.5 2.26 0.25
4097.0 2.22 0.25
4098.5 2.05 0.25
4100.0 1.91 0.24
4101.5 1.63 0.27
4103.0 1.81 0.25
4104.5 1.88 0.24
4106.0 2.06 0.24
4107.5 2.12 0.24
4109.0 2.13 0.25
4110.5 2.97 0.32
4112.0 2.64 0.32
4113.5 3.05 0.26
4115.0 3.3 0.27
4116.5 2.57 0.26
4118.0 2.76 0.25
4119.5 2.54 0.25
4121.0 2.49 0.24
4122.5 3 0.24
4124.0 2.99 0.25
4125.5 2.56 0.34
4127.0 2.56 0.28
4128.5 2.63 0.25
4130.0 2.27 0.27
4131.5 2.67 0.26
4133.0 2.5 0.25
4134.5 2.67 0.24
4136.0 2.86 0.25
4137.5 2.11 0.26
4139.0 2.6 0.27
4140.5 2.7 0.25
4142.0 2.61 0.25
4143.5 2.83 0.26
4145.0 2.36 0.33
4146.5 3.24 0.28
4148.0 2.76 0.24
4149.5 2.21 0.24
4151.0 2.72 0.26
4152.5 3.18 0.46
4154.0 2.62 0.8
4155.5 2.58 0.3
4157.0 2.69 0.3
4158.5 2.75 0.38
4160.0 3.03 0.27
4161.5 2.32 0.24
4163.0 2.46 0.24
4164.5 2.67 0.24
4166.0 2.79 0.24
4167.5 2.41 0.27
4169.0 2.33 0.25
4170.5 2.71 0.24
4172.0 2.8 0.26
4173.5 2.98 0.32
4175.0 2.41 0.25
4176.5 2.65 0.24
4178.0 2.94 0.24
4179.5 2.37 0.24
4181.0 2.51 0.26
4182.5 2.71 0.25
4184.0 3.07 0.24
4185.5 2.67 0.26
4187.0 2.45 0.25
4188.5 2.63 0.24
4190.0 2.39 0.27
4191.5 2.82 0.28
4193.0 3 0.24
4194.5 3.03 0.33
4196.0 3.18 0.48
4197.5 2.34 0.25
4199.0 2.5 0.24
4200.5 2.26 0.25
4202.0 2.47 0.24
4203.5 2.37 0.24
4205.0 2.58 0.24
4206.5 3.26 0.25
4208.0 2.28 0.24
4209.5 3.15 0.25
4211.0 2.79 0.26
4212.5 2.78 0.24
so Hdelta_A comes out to 3.6 AA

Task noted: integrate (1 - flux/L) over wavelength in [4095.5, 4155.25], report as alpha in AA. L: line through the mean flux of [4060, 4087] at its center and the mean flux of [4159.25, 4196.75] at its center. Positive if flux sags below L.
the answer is 3.6 AA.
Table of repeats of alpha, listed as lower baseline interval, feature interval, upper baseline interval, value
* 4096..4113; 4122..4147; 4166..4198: -3.1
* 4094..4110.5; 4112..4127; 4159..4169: -3.8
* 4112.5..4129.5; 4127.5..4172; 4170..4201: 1.6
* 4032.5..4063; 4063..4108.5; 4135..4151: 4.1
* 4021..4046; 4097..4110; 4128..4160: 3.4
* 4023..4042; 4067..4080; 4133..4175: -0.3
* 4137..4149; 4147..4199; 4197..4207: -1.9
